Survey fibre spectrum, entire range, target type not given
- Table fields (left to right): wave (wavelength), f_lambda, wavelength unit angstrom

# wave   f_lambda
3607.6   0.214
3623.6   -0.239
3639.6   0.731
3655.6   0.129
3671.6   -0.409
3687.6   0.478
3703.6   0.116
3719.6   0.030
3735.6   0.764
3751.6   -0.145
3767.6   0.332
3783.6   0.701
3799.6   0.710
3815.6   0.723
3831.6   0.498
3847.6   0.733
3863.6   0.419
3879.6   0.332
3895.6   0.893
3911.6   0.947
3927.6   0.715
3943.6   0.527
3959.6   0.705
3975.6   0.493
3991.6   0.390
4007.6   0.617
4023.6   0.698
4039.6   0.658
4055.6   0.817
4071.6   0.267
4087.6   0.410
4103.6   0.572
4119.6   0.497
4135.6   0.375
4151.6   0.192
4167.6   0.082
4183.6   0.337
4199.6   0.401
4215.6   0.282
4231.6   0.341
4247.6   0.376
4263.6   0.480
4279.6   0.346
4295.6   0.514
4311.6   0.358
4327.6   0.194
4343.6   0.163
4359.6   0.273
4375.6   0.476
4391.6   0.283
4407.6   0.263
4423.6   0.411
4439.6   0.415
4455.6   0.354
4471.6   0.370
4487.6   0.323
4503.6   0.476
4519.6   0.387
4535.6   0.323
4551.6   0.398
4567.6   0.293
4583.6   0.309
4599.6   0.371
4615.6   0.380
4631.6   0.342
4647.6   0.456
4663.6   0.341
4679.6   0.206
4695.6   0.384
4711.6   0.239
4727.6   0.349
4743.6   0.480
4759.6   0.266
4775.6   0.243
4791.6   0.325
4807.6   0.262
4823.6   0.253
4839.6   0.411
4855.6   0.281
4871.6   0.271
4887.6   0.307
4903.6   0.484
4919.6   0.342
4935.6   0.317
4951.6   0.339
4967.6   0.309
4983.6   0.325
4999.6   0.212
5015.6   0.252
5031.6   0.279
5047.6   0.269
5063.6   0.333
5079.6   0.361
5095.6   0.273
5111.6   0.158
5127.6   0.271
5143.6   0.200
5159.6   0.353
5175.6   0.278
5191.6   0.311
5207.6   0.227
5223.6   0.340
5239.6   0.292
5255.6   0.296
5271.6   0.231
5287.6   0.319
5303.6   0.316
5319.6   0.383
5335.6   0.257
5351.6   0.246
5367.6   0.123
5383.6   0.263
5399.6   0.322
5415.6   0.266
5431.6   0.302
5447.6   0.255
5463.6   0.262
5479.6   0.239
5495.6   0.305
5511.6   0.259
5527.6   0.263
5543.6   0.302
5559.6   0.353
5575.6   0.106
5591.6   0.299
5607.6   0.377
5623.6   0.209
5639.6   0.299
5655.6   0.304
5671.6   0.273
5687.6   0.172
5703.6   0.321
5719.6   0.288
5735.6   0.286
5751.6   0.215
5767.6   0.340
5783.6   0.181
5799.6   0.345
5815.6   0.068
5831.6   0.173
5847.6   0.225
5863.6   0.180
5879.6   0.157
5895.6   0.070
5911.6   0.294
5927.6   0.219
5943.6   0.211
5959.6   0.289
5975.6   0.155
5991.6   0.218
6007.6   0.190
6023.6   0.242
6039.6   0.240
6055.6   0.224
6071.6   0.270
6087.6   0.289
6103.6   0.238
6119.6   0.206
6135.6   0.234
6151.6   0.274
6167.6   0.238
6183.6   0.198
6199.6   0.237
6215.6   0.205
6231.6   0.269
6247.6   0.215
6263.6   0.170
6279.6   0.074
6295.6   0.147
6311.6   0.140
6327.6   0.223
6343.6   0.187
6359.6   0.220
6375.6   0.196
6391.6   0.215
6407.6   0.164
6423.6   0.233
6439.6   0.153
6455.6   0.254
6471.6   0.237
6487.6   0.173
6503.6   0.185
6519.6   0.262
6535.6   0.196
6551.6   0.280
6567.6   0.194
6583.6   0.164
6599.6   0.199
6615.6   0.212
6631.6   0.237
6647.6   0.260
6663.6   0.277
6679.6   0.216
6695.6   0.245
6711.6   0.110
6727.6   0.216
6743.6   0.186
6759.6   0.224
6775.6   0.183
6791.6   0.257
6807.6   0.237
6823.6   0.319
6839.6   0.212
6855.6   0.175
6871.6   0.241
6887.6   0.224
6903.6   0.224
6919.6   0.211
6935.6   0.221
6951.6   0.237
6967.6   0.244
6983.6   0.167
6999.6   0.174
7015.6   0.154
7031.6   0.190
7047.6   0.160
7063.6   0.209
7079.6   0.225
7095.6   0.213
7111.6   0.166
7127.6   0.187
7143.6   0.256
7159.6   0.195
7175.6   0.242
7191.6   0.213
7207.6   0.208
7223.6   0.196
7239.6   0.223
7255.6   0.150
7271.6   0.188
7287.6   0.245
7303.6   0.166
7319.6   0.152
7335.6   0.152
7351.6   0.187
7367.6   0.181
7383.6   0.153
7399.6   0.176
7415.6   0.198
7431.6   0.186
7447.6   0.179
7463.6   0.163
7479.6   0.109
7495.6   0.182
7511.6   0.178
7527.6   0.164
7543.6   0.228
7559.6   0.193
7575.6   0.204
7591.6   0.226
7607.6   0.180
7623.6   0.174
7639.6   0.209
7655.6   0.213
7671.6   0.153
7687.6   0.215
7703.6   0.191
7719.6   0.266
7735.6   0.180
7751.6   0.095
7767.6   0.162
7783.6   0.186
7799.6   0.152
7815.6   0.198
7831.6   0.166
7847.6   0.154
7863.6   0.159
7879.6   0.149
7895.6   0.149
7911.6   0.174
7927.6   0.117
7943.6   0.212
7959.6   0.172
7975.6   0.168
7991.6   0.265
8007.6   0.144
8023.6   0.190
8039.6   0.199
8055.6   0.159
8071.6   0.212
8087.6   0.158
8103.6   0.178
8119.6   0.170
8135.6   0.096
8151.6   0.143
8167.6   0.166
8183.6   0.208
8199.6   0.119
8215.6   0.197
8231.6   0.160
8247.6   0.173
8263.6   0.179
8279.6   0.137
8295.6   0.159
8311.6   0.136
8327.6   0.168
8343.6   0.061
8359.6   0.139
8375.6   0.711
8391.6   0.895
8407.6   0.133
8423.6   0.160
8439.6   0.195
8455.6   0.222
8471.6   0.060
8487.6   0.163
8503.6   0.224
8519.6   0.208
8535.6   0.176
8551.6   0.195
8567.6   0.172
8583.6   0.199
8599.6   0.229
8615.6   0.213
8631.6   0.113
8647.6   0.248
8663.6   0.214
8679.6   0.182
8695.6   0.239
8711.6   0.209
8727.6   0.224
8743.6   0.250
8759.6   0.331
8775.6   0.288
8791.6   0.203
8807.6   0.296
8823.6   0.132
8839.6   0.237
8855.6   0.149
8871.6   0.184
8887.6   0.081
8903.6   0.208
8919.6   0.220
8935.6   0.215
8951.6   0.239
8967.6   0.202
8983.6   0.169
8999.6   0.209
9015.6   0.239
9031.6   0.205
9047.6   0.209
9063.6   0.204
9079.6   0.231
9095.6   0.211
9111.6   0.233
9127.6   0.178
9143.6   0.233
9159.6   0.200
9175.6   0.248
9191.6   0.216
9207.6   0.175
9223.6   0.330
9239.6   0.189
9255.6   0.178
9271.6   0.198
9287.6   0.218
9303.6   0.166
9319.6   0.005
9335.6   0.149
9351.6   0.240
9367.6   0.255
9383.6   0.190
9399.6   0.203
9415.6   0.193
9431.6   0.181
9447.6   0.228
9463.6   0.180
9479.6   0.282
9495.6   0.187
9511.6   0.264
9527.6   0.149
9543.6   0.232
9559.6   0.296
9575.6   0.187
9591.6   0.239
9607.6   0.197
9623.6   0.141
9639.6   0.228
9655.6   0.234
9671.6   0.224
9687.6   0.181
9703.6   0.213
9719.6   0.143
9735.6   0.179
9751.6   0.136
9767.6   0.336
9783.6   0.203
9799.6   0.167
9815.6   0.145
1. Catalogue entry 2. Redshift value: 1.25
